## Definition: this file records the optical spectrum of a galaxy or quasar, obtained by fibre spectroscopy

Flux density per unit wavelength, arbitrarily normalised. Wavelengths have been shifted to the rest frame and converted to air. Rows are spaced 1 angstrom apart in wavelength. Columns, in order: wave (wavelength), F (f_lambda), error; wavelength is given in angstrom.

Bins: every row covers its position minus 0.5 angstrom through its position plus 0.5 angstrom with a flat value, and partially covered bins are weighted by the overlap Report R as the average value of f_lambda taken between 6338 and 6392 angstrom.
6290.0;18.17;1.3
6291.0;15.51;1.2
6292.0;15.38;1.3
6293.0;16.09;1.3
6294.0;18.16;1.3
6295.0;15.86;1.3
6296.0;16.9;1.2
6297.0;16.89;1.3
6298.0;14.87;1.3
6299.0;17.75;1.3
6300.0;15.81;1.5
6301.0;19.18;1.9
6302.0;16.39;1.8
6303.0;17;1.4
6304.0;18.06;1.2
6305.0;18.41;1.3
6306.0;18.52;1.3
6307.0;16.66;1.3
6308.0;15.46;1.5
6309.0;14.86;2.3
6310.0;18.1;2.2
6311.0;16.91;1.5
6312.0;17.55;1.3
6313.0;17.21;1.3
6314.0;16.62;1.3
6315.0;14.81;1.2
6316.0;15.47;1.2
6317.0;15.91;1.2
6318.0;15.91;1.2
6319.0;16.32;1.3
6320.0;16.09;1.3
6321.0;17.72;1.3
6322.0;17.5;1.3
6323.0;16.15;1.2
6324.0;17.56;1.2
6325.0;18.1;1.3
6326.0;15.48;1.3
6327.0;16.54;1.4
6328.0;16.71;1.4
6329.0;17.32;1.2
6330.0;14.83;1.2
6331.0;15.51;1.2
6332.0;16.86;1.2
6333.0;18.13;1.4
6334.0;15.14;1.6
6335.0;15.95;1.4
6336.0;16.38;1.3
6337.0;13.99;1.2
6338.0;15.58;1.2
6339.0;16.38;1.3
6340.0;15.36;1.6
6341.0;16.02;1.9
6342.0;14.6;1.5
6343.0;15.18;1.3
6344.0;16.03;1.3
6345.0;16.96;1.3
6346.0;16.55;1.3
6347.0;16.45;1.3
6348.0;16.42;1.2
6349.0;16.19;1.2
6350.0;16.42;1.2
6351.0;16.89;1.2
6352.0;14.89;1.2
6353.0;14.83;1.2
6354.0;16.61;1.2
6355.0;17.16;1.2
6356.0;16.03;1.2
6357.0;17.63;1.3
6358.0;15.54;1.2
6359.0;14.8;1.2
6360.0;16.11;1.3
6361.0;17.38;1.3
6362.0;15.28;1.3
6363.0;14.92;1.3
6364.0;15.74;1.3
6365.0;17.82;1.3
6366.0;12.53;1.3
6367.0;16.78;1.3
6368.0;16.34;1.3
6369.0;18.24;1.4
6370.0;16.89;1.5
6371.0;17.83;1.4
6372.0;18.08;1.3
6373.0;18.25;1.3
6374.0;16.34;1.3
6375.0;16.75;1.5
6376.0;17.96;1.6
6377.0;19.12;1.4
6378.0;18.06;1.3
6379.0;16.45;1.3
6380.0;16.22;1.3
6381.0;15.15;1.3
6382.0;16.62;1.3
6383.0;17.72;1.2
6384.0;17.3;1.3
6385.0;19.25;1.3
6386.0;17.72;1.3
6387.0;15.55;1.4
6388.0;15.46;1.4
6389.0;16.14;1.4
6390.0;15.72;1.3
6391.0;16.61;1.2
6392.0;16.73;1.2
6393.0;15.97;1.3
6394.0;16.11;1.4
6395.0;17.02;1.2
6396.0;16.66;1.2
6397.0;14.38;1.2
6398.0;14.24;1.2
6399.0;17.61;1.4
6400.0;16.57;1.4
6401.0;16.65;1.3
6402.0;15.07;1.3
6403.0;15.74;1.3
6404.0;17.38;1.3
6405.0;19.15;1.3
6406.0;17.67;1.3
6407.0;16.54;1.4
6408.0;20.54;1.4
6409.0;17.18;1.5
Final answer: 16.5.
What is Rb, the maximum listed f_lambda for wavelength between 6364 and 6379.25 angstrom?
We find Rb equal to 19.12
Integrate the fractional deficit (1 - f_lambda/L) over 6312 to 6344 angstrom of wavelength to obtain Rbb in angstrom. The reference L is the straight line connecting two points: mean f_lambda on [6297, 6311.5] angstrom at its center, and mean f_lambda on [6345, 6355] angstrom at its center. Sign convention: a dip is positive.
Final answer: 0.8 angstrom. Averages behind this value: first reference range 17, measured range 16.2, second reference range 16.2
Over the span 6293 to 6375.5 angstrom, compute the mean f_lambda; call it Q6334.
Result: 16.5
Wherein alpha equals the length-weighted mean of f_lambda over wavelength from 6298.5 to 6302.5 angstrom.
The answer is 17.3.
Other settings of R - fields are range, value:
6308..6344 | 16.2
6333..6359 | 16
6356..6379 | 16.7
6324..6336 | 16.5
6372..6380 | 17.5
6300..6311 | 17.2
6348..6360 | 16.1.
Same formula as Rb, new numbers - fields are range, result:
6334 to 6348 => 16.96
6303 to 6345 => 18.52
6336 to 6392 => 19.25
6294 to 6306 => 19.18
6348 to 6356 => 17.16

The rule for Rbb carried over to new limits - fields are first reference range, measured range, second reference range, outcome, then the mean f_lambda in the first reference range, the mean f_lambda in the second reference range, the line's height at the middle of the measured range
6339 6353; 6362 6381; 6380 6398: -0.7 angstrom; 16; 16.4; 16.2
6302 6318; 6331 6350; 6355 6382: 0.8 angstrom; 16.7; 16.6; 16.7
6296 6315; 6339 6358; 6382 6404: 0.7 angstrom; 17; 16.4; 16.7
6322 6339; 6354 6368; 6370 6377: 1.0 angstrom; 16.3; 17.6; 17.2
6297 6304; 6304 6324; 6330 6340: -0.2 angstrom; 16.9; 15.9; 16.5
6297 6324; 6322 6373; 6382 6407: 1.3 angstrom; 16.8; 16.6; 16.7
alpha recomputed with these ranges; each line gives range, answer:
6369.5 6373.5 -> 17.8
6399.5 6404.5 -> 16.3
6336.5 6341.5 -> 15.5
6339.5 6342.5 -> 15.3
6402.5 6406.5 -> 17.5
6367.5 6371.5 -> 17.3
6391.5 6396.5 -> 16.5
